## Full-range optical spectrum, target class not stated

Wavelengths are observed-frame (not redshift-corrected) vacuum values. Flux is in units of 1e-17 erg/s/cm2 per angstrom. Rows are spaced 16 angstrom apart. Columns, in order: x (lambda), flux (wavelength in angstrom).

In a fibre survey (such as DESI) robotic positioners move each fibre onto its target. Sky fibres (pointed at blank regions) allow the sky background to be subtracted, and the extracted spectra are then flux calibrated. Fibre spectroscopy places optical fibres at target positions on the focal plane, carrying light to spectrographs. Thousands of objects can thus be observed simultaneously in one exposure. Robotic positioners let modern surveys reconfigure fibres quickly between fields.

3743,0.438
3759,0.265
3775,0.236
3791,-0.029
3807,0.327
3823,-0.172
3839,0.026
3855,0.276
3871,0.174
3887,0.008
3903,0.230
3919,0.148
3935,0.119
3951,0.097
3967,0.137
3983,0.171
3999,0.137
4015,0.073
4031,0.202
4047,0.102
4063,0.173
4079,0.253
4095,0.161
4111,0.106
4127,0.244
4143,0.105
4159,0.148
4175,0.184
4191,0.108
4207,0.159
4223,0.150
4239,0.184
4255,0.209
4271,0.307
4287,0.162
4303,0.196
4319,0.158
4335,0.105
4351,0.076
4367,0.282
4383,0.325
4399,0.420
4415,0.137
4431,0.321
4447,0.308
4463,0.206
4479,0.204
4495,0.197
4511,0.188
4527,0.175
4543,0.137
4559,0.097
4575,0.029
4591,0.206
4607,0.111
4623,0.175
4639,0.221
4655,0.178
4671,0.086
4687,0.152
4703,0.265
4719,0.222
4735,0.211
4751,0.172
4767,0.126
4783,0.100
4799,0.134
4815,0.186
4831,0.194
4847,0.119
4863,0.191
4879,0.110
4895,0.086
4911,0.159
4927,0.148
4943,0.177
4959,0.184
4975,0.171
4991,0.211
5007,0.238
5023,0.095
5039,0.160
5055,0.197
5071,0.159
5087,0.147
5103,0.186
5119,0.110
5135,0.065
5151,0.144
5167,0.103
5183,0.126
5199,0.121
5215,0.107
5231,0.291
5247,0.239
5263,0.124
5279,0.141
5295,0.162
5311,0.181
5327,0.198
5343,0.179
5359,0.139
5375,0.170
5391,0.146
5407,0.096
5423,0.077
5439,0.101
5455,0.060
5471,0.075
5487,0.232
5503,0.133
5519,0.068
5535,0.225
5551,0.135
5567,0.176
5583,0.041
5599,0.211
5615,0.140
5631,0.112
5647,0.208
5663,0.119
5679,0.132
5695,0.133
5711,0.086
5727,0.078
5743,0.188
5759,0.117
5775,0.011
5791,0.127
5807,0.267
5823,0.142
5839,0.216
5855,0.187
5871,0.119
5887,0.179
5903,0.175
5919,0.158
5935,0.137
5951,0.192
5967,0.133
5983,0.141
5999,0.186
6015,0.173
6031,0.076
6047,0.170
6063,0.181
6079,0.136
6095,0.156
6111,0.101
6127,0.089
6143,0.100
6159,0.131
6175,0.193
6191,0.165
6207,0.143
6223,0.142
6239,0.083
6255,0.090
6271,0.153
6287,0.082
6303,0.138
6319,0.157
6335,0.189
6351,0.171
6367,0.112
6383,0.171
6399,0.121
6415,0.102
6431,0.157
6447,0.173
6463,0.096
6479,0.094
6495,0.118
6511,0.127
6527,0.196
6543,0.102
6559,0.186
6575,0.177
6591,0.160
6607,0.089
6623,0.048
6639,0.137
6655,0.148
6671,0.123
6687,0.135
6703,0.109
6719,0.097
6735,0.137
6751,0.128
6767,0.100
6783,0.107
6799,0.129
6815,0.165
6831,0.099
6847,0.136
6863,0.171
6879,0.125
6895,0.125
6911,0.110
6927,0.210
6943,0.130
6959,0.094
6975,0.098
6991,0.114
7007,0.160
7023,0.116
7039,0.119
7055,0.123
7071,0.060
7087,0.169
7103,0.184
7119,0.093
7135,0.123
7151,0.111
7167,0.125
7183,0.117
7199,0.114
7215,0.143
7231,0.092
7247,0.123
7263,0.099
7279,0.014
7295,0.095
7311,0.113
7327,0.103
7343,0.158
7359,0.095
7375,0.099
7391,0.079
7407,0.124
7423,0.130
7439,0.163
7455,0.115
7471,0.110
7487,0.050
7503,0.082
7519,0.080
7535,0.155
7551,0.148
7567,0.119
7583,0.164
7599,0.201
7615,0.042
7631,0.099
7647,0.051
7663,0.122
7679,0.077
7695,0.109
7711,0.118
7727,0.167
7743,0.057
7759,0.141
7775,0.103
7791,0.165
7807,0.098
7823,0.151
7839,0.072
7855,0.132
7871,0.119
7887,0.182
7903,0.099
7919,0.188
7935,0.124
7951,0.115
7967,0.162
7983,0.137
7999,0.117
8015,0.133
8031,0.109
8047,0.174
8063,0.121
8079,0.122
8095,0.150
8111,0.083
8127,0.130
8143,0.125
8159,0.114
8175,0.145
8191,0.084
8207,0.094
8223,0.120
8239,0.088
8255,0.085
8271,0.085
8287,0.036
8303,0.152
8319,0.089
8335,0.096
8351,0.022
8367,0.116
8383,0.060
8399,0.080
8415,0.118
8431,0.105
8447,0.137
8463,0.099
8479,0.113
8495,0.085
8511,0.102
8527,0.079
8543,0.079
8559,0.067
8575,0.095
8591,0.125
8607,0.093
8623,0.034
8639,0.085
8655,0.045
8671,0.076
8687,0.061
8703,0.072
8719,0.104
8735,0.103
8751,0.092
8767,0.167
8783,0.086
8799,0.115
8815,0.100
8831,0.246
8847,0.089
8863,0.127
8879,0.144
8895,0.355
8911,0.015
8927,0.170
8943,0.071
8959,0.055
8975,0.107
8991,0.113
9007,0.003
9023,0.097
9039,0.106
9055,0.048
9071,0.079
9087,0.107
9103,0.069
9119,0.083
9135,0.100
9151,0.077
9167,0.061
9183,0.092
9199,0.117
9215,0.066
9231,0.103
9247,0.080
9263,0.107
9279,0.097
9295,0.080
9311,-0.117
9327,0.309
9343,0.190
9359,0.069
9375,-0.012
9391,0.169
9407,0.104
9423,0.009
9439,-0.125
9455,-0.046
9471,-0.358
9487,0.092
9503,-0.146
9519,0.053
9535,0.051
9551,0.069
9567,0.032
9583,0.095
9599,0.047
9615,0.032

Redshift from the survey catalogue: 0.05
